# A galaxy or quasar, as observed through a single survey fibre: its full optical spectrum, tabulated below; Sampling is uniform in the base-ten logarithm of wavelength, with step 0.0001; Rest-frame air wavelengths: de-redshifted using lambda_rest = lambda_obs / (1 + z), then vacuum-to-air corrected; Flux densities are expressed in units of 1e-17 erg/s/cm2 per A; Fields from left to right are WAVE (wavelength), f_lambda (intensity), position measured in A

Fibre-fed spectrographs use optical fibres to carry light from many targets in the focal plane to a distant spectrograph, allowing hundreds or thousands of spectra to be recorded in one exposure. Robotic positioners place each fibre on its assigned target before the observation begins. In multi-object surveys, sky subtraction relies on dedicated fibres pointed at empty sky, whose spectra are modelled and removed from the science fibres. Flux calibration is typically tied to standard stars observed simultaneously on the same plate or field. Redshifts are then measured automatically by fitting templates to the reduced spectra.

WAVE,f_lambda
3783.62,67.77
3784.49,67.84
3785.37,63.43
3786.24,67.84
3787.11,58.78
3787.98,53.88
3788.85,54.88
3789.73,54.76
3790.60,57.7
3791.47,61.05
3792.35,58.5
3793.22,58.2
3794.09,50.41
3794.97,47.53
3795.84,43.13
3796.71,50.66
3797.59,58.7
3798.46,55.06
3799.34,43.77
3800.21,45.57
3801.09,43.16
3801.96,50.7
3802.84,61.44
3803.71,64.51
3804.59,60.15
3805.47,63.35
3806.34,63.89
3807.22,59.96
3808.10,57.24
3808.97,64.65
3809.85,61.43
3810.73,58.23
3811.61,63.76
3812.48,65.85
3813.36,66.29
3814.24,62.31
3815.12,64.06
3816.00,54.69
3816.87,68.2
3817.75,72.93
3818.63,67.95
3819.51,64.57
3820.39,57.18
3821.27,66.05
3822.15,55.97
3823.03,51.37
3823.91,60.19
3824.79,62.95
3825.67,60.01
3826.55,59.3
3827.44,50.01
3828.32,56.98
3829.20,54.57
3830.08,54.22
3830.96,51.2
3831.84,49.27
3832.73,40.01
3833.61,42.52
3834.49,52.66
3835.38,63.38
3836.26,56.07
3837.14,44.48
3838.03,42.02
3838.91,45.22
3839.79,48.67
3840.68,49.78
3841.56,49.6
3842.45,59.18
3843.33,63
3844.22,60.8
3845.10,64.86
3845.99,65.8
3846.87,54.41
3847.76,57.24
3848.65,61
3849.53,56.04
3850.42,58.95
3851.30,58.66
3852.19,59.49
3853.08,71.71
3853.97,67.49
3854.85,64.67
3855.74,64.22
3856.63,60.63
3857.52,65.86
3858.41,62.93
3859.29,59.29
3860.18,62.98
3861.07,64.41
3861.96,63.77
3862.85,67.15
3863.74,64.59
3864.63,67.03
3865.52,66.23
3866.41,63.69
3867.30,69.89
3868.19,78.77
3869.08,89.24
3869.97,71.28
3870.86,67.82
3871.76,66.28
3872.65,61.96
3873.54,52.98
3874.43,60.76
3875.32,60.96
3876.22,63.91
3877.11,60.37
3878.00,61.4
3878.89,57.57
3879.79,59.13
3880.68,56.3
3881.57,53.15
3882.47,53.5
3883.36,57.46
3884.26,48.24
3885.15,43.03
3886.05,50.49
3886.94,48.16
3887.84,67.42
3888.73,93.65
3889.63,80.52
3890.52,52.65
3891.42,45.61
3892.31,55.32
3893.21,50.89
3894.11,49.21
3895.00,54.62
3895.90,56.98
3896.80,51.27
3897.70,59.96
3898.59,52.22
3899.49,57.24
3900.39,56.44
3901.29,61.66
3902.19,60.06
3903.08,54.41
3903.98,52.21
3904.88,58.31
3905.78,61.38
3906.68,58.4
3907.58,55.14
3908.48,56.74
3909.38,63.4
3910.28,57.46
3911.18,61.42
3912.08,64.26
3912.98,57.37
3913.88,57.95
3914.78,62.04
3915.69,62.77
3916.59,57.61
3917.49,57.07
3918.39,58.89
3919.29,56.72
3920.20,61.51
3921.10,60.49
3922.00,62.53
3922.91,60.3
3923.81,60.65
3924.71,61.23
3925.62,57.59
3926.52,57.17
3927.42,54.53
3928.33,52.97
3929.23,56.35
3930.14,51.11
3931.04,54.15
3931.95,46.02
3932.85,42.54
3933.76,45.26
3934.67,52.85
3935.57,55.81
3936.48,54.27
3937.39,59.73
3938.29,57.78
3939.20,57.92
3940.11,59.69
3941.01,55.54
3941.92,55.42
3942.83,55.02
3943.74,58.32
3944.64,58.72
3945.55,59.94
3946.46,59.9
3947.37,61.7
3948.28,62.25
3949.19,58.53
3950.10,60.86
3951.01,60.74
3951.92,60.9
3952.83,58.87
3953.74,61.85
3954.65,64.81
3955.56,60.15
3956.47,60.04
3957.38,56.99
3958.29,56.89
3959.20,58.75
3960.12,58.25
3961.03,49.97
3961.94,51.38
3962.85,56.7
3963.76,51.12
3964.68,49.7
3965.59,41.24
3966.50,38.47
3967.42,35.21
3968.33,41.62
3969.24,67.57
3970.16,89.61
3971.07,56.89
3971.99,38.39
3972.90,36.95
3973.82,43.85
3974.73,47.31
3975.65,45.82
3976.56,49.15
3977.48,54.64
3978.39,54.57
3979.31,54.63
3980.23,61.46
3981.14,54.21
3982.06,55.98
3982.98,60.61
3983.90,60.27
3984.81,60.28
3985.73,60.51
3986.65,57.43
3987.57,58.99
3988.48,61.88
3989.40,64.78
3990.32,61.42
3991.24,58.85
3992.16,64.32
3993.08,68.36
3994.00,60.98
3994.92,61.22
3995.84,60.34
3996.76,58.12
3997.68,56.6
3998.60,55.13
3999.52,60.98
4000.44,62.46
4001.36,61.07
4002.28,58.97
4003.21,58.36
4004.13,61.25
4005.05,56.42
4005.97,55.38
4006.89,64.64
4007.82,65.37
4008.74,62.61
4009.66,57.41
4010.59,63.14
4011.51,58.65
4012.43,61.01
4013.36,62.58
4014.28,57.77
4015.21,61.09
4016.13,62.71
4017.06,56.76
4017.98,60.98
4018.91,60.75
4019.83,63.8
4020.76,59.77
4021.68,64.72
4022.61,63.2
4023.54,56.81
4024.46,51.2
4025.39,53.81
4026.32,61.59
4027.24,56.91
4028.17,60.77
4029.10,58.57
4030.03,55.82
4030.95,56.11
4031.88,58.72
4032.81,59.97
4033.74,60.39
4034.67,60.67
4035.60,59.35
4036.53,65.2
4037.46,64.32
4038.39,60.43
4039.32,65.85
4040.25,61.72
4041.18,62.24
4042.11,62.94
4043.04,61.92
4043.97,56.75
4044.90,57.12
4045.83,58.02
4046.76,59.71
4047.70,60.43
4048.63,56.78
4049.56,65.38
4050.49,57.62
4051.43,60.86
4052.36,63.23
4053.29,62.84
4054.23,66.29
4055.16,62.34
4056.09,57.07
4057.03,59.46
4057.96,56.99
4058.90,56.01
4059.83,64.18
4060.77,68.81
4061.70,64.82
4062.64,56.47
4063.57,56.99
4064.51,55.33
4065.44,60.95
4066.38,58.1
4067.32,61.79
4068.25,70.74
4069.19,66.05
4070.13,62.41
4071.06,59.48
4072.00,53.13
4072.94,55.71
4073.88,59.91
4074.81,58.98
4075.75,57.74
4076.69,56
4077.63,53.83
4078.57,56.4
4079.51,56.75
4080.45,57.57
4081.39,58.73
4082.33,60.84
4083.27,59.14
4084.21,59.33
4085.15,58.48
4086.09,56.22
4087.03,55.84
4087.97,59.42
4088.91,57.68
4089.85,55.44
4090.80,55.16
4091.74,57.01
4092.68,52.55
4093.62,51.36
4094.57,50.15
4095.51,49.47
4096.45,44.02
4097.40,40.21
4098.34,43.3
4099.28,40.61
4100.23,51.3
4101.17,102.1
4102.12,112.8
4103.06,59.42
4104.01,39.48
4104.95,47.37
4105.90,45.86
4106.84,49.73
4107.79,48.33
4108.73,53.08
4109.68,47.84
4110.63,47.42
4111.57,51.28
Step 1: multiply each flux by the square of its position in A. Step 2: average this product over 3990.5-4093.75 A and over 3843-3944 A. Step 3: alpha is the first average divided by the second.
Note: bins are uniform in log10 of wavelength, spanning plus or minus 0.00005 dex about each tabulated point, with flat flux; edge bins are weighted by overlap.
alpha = 1.1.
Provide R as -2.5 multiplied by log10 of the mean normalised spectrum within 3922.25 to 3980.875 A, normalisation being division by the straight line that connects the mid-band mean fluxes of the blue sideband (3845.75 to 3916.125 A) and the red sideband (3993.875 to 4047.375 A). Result 0.10 mag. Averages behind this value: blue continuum 60.6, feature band 55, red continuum 60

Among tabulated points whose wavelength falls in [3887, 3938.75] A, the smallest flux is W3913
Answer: 42.54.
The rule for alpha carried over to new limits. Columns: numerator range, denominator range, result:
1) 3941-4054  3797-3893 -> 1.06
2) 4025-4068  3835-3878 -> 1.08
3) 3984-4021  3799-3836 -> 1.15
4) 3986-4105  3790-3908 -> 1.12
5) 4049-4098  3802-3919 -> 1.09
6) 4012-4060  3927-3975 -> 1.15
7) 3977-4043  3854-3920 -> 1.06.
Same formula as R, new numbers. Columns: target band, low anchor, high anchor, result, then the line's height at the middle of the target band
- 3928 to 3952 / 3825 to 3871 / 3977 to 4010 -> 0.069 mag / 59.7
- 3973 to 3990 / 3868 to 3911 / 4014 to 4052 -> 0.078 mag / 59.7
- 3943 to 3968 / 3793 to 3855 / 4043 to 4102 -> 0.037 mag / 57.9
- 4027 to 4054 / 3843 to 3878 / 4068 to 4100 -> -0.061 mag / 57.1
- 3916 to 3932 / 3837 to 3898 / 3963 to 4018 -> 0.026 mag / 58.8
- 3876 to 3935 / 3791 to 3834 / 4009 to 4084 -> 0.023 mag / 58.3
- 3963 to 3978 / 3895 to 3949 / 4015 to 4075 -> 0.183 mag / 58.5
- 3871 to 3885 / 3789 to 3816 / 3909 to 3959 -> -0.010 mag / 57.6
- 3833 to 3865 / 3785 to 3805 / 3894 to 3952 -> -0.054 mag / 55.9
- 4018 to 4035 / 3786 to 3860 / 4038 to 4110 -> -0.018 mag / 58.1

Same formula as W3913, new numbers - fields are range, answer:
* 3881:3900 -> 43.03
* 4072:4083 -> 53.13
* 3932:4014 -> 35.21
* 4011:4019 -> 56.76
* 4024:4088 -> 51.2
